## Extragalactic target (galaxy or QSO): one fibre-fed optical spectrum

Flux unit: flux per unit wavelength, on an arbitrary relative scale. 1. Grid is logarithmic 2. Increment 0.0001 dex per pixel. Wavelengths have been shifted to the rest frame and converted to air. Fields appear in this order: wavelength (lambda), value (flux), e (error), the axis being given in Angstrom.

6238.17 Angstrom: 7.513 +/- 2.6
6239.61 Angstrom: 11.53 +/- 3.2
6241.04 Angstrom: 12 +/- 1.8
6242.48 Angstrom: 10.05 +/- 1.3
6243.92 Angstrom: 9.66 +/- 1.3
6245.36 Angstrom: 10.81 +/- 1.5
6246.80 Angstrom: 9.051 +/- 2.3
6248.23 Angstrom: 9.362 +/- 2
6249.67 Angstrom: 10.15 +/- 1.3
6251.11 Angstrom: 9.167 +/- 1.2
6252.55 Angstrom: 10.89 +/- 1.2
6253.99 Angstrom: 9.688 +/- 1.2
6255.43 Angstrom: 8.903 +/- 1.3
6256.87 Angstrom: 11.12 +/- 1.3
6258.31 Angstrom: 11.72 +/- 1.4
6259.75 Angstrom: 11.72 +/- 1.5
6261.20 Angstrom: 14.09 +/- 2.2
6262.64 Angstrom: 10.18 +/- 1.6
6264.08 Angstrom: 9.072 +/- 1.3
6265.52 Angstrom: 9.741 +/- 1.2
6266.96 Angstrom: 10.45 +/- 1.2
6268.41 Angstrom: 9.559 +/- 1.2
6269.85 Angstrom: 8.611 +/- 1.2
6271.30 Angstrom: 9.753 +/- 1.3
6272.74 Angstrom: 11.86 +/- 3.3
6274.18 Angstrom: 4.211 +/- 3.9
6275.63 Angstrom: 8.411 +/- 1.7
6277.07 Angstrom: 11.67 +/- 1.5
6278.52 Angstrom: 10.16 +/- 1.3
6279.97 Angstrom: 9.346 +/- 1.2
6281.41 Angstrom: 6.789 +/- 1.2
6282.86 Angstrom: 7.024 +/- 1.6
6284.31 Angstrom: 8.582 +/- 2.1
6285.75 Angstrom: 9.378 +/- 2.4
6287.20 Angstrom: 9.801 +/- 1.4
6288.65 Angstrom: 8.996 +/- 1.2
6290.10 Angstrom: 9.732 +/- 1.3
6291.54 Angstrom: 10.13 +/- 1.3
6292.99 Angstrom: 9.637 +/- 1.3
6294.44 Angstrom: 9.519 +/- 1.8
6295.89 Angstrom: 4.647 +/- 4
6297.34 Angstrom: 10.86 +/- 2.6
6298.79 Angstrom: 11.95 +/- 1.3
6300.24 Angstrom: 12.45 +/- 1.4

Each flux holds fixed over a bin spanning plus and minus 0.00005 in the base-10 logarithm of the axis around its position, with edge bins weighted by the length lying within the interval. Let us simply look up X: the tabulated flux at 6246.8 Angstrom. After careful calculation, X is 9.051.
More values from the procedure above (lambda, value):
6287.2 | 9.801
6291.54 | 10.13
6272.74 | 11.86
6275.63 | 8.411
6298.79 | 11.95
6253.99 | 9.688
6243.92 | 9.66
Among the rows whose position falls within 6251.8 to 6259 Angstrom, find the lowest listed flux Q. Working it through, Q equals 8.903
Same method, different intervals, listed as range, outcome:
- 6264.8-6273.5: 8.611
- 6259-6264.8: 9.072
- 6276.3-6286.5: 6.789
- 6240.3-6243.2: 10.05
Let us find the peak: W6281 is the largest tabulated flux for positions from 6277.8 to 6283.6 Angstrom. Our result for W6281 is 10.16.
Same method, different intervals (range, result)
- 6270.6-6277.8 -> 11.86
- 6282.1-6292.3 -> 10.13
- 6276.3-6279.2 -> 11.67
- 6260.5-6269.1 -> 14.09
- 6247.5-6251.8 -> 10.15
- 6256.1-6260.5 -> 11.72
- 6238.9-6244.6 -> 12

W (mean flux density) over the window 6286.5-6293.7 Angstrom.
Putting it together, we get 9.66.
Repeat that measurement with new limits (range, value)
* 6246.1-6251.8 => 9.45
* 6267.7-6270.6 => 9.08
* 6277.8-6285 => 8.37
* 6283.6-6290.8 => 9.3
